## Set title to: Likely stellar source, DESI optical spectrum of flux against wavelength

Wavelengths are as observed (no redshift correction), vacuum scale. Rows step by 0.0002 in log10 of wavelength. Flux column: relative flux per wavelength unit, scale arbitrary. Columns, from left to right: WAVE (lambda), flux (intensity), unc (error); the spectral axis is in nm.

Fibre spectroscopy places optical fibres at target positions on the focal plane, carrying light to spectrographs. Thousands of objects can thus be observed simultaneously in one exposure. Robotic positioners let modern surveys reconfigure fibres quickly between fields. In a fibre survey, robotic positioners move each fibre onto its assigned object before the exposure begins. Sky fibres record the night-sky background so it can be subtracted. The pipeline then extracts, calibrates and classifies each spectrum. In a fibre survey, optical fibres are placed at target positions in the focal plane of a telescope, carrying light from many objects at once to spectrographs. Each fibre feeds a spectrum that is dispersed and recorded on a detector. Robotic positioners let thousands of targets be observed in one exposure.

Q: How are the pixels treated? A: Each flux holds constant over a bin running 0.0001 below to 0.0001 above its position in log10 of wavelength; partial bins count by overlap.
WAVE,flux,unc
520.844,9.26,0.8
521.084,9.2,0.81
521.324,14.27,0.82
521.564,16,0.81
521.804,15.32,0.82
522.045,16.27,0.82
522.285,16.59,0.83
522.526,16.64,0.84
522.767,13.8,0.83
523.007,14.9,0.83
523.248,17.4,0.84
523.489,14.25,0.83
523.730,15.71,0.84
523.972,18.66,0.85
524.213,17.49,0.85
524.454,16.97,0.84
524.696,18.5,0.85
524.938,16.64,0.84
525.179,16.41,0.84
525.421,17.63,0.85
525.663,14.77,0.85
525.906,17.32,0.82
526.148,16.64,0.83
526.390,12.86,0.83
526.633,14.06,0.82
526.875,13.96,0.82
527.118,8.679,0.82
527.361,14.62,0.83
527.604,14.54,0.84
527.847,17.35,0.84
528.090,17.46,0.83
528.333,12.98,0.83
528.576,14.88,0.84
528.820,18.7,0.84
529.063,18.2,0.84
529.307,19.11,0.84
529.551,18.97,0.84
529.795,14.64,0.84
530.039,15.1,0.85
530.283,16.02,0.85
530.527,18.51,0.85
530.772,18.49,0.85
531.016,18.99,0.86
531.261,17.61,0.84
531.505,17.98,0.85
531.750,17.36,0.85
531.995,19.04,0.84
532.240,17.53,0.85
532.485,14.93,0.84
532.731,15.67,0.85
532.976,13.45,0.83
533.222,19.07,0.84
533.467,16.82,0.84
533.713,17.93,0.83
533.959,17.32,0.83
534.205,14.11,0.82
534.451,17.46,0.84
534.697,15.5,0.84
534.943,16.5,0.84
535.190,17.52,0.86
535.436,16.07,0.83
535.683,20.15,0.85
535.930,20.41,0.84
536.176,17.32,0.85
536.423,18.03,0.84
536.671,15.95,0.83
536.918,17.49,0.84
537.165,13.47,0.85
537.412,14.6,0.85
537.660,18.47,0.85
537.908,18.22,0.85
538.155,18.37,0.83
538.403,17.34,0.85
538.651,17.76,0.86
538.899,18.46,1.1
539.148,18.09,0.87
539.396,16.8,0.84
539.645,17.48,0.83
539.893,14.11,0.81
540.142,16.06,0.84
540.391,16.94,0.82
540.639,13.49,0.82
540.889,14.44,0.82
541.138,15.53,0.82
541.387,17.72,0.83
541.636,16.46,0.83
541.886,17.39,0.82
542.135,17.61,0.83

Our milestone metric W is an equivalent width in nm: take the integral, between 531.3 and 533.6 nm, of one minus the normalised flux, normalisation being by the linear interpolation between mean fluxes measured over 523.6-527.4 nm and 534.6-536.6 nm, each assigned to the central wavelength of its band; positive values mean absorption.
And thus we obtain 0.02 nm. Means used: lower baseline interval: 15.7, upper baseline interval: 17.7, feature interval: 16.9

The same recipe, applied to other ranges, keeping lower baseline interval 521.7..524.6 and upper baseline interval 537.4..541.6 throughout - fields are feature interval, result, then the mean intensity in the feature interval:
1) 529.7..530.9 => -0.01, 16.6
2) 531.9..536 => -0.10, 17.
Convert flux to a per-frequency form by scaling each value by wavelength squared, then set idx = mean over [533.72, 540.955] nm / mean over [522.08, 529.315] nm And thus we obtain 1.1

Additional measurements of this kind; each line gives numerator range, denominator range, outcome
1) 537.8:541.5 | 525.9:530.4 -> 1.12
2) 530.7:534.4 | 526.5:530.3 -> 1.11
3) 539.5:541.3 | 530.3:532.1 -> 0.88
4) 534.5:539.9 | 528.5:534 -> 1.02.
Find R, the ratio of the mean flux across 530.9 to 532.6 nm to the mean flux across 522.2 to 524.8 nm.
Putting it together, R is 1.07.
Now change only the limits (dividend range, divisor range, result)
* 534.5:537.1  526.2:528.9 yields 1.20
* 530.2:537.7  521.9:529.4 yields 1.07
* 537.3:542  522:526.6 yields 1.03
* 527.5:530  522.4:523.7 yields 1.08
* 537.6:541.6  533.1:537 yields 0.97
